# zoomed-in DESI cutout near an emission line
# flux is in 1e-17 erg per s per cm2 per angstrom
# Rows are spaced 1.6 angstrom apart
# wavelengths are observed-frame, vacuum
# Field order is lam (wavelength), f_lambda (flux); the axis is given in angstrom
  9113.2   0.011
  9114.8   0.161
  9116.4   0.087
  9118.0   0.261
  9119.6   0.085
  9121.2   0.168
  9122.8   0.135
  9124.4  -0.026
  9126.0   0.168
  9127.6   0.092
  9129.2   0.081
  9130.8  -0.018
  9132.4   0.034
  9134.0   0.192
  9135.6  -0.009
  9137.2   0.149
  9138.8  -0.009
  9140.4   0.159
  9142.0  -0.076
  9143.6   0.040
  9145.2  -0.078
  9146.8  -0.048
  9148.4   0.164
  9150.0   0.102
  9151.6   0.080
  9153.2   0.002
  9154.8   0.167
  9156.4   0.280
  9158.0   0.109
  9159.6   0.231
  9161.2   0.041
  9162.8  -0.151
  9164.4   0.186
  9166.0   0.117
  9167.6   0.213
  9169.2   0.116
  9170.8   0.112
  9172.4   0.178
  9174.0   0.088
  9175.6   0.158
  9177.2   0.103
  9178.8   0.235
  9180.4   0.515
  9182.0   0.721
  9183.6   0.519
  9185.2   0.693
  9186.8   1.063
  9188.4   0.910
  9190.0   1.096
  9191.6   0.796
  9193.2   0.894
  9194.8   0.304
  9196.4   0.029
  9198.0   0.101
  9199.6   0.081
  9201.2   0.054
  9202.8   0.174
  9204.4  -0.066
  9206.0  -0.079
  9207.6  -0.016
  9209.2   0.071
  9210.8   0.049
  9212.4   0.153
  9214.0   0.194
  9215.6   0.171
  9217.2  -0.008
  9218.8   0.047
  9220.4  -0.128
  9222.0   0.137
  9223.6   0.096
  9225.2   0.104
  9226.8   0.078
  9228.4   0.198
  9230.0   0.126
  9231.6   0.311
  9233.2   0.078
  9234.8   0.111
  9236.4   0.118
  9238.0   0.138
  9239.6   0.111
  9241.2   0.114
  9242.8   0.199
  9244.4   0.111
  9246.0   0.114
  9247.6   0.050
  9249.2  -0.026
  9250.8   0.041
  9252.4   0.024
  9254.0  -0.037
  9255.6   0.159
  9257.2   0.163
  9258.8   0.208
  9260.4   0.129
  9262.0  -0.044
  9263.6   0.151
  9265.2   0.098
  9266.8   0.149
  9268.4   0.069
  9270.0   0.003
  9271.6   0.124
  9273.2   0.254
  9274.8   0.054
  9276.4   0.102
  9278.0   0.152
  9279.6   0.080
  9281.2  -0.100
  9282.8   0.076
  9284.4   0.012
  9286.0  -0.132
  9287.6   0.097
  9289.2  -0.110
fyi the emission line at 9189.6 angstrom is [O II]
